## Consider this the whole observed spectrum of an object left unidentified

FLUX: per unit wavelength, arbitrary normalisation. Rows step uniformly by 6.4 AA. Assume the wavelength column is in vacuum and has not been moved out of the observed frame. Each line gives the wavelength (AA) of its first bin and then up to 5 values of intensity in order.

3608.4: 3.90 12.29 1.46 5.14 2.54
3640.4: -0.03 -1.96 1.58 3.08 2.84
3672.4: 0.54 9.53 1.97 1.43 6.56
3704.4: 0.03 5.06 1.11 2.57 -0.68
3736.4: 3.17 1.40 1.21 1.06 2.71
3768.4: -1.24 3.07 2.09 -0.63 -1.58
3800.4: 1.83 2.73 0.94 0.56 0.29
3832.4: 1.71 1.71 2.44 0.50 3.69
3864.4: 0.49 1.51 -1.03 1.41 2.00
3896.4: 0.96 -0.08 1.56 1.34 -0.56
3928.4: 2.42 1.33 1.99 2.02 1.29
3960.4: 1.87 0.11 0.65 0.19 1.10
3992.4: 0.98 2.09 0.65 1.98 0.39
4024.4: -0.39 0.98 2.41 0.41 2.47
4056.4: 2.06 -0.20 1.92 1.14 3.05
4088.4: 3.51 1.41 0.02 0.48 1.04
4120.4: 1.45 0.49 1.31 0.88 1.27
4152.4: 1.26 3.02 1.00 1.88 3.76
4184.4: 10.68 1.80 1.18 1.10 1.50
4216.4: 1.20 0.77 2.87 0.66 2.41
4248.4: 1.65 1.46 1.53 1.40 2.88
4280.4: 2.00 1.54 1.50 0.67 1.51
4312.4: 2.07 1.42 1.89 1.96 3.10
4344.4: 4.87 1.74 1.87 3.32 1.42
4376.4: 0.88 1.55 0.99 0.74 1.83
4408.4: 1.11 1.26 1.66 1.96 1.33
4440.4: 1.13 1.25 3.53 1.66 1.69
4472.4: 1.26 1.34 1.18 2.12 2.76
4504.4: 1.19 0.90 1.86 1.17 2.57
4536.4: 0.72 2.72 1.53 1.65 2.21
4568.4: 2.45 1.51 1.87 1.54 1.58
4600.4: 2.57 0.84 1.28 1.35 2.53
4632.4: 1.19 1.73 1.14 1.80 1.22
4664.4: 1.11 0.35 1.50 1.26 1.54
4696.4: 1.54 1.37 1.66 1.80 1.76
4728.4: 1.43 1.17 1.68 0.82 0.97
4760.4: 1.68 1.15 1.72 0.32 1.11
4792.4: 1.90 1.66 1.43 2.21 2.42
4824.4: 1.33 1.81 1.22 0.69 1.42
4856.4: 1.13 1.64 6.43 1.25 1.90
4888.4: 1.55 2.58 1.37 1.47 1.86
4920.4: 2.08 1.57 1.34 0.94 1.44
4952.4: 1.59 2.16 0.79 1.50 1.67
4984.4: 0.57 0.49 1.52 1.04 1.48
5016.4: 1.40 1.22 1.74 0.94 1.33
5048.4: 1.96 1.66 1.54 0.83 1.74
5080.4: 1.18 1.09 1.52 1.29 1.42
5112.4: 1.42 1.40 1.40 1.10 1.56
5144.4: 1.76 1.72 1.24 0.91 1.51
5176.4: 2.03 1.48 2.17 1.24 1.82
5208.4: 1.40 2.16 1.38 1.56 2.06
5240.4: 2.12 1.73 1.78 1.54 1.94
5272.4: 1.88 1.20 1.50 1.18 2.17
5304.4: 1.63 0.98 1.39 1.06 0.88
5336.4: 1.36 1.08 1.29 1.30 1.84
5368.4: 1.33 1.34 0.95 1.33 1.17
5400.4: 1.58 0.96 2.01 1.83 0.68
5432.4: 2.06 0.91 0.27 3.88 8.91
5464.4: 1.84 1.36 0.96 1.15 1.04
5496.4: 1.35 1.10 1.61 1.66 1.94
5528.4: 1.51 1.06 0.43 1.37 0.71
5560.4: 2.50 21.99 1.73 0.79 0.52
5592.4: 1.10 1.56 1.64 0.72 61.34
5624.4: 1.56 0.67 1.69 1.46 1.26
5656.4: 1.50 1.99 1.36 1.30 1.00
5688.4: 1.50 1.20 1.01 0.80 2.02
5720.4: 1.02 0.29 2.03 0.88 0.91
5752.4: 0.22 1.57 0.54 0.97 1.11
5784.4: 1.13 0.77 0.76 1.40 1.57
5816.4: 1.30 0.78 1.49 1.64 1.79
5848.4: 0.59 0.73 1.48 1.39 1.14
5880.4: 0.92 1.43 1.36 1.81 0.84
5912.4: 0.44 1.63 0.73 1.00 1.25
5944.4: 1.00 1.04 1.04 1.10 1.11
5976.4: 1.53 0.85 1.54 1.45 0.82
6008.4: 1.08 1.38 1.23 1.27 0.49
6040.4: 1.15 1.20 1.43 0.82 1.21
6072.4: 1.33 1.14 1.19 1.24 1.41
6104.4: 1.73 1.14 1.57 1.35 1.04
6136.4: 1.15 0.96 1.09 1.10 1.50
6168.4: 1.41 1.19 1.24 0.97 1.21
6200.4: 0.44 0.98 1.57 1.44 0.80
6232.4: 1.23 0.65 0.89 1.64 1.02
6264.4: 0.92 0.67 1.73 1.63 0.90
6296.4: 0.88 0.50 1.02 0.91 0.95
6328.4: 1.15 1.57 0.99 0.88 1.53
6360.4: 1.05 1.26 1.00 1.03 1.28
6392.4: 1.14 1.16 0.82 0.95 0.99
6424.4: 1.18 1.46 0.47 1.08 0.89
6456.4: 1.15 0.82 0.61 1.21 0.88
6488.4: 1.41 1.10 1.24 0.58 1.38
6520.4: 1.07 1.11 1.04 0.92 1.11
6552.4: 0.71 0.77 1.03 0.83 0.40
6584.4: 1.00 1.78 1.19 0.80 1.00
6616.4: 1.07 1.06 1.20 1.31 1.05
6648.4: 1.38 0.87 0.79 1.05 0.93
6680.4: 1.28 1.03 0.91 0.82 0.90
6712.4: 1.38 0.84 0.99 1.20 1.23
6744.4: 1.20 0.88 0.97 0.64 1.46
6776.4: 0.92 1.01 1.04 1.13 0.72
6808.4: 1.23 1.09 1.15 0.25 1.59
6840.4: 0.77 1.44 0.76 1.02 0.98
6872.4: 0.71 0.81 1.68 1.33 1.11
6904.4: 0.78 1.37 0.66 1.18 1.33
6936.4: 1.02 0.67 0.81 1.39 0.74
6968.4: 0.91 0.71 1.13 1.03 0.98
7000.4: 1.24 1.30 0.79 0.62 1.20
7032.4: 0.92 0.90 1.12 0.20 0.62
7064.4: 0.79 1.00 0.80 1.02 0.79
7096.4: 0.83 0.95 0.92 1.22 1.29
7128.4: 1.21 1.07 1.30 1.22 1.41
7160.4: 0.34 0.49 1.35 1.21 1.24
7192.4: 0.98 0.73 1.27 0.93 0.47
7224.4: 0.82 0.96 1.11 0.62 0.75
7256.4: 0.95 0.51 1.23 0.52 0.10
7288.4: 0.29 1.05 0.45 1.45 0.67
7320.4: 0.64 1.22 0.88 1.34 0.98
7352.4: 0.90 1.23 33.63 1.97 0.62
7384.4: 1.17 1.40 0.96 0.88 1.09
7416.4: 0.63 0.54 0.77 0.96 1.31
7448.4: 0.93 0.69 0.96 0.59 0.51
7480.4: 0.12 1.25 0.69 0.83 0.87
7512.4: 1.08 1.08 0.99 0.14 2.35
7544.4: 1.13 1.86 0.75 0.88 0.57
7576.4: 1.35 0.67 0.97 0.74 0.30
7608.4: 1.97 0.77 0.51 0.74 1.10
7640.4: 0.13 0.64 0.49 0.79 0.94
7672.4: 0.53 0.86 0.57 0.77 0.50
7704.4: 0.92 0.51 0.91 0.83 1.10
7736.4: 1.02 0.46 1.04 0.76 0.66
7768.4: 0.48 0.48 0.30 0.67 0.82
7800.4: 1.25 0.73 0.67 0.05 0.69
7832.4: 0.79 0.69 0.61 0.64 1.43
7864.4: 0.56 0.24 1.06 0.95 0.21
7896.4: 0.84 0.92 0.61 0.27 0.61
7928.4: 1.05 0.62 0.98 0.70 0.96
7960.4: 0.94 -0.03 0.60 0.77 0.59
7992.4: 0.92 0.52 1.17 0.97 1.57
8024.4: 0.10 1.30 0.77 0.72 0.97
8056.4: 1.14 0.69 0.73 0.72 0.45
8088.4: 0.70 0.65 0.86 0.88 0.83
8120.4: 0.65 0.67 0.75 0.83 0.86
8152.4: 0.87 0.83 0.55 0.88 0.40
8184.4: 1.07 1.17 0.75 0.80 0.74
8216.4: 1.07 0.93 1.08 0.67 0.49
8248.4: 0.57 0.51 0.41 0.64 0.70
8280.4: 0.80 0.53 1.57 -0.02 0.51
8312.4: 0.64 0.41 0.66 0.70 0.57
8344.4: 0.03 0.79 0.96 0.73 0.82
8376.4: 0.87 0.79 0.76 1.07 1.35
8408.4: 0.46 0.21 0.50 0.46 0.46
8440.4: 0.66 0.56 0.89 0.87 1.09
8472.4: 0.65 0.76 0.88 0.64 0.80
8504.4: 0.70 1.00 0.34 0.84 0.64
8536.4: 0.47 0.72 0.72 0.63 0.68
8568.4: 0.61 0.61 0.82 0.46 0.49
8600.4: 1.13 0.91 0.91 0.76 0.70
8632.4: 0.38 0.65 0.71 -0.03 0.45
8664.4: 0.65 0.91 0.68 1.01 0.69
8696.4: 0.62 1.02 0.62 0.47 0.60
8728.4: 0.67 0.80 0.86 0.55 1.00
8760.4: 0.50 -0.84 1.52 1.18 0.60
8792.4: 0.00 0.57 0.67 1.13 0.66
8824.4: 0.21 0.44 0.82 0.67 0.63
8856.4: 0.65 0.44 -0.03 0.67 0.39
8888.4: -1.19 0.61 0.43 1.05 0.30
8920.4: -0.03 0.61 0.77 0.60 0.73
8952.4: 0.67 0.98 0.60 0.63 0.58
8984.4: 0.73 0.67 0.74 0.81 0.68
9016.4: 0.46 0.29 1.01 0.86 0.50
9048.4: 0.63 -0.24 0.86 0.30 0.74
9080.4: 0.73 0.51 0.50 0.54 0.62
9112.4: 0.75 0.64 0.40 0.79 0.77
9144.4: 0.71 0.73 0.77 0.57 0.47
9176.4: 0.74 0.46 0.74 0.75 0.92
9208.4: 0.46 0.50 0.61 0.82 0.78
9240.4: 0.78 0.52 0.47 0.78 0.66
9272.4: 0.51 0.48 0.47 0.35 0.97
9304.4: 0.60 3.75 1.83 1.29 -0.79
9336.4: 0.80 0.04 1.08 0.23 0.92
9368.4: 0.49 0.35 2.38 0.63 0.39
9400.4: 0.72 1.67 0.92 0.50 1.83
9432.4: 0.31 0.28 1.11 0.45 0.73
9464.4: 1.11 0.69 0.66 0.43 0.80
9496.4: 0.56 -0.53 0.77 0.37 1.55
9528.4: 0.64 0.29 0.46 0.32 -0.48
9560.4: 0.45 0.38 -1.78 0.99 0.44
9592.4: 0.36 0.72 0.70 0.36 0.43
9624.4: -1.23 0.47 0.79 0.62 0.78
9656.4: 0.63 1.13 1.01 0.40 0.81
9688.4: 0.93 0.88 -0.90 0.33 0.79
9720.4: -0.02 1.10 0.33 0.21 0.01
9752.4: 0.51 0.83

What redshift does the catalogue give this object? 0.122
